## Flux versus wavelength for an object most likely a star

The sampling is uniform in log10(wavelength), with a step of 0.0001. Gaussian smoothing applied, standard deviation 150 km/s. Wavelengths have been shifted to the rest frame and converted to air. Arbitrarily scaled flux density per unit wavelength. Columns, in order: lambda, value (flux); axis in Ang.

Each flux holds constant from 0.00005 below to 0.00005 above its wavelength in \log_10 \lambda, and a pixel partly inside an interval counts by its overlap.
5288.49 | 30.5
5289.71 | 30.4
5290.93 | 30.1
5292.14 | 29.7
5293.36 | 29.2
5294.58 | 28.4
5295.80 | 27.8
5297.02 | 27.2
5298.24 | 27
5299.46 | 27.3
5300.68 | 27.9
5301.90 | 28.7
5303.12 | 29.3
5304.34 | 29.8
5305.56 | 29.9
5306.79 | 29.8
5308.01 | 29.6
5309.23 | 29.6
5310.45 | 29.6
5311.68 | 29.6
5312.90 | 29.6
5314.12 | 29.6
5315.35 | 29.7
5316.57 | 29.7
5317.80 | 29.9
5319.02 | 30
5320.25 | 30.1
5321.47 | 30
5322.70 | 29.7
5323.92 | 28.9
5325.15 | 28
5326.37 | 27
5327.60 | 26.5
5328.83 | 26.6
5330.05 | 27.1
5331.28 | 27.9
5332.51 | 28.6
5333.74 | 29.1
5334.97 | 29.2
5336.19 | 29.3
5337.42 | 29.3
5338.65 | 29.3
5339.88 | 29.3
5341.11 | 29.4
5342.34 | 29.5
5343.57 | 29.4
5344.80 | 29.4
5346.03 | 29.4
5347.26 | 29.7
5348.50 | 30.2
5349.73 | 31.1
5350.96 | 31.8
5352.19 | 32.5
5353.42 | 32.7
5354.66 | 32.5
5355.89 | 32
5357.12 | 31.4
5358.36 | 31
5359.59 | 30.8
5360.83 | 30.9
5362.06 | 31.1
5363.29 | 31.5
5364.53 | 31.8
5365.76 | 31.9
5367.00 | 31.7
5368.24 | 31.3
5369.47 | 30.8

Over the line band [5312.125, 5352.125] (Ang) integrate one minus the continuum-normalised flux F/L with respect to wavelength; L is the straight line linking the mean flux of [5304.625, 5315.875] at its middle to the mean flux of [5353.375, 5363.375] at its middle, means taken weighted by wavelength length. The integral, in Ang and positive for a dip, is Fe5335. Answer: 1.6 Ang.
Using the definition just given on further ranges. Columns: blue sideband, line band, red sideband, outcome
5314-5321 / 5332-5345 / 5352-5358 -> 0.78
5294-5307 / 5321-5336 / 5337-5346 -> 0.43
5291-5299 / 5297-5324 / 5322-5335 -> -1.06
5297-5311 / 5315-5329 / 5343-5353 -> 0.30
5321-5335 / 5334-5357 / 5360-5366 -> -0.42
